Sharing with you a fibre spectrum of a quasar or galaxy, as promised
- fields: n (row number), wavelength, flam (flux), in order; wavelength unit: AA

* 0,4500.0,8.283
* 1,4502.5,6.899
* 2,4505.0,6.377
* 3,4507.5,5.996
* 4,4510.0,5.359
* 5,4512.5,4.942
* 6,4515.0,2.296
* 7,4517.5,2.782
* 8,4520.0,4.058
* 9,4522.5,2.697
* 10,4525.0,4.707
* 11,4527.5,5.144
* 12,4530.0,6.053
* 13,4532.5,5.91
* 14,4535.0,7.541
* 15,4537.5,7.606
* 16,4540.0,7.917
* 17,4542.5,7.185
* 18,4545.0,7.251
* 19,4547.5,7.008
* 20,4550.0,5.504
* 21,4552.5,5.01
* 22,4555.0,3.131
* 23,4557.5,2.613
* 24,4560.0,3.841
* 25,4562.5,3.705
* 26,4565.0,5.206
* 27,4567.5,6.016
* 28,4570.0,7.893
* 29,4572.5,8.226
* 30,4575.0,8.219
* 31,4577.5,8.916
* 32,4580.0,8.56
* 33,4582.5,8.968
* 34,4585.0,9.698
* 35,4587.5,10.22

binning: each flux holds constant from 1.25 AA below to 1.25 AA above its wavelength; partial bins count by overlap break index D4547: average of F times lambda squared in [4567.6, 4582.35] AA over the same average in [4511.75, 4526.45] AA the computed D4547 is 2.37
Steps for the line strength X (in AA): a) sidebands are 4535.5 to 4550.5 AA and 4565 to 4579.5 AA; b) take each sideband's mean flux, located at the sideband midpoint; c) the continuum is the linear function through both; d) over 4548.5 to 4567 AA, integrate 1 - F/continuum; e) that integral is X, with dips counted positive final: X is 7.9 AA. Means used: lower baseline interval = 7.18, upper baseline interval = 7.66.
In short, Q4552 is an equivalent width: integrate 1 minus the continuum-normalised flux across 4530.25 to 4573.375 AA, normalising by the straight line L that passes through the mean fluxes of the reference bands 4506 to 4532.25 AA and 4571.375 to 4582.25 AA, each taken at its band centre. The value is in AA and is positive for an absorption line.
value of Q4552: 4.1 AA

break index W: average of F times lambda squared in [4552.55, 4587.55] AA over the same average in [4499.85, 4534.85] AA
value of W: 1.3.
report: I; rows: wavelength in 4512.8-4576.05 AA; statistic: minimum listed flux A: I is 2.296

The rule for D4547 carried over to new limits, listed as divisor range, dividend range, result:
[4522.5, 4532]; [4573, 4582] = 1.75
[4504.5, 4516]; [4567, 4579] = 1.65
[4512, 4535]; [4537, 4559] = 1.32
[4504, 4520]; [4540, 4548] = 1.62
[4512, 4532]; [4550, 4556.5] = 1.05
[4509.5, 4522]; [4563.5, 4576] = 1.93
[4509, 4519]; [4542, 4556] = 1.55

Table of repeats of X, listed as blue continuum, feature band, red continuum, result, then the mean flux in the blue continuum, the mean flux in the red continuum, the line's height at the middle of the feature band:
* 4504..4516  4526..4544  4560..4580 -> -3.01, 5.02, 6.8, 5.76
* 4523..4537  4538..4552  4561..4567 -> -4.26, 5.79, 4.62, 5.28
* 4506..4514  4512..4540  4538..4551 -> 5.49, 5.36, 7.04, 6.14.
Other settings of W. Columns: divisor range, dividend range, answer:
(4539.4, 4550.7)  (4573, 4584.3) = 1.26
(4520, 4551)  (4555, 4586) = 1.10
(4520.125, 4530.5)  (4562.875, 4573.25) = 1.48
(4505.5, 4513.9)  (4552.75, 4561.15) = 0.64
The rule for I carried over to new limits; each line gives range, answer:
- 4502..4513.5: 4.942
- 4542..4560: 2.613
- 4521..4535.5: 2.697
